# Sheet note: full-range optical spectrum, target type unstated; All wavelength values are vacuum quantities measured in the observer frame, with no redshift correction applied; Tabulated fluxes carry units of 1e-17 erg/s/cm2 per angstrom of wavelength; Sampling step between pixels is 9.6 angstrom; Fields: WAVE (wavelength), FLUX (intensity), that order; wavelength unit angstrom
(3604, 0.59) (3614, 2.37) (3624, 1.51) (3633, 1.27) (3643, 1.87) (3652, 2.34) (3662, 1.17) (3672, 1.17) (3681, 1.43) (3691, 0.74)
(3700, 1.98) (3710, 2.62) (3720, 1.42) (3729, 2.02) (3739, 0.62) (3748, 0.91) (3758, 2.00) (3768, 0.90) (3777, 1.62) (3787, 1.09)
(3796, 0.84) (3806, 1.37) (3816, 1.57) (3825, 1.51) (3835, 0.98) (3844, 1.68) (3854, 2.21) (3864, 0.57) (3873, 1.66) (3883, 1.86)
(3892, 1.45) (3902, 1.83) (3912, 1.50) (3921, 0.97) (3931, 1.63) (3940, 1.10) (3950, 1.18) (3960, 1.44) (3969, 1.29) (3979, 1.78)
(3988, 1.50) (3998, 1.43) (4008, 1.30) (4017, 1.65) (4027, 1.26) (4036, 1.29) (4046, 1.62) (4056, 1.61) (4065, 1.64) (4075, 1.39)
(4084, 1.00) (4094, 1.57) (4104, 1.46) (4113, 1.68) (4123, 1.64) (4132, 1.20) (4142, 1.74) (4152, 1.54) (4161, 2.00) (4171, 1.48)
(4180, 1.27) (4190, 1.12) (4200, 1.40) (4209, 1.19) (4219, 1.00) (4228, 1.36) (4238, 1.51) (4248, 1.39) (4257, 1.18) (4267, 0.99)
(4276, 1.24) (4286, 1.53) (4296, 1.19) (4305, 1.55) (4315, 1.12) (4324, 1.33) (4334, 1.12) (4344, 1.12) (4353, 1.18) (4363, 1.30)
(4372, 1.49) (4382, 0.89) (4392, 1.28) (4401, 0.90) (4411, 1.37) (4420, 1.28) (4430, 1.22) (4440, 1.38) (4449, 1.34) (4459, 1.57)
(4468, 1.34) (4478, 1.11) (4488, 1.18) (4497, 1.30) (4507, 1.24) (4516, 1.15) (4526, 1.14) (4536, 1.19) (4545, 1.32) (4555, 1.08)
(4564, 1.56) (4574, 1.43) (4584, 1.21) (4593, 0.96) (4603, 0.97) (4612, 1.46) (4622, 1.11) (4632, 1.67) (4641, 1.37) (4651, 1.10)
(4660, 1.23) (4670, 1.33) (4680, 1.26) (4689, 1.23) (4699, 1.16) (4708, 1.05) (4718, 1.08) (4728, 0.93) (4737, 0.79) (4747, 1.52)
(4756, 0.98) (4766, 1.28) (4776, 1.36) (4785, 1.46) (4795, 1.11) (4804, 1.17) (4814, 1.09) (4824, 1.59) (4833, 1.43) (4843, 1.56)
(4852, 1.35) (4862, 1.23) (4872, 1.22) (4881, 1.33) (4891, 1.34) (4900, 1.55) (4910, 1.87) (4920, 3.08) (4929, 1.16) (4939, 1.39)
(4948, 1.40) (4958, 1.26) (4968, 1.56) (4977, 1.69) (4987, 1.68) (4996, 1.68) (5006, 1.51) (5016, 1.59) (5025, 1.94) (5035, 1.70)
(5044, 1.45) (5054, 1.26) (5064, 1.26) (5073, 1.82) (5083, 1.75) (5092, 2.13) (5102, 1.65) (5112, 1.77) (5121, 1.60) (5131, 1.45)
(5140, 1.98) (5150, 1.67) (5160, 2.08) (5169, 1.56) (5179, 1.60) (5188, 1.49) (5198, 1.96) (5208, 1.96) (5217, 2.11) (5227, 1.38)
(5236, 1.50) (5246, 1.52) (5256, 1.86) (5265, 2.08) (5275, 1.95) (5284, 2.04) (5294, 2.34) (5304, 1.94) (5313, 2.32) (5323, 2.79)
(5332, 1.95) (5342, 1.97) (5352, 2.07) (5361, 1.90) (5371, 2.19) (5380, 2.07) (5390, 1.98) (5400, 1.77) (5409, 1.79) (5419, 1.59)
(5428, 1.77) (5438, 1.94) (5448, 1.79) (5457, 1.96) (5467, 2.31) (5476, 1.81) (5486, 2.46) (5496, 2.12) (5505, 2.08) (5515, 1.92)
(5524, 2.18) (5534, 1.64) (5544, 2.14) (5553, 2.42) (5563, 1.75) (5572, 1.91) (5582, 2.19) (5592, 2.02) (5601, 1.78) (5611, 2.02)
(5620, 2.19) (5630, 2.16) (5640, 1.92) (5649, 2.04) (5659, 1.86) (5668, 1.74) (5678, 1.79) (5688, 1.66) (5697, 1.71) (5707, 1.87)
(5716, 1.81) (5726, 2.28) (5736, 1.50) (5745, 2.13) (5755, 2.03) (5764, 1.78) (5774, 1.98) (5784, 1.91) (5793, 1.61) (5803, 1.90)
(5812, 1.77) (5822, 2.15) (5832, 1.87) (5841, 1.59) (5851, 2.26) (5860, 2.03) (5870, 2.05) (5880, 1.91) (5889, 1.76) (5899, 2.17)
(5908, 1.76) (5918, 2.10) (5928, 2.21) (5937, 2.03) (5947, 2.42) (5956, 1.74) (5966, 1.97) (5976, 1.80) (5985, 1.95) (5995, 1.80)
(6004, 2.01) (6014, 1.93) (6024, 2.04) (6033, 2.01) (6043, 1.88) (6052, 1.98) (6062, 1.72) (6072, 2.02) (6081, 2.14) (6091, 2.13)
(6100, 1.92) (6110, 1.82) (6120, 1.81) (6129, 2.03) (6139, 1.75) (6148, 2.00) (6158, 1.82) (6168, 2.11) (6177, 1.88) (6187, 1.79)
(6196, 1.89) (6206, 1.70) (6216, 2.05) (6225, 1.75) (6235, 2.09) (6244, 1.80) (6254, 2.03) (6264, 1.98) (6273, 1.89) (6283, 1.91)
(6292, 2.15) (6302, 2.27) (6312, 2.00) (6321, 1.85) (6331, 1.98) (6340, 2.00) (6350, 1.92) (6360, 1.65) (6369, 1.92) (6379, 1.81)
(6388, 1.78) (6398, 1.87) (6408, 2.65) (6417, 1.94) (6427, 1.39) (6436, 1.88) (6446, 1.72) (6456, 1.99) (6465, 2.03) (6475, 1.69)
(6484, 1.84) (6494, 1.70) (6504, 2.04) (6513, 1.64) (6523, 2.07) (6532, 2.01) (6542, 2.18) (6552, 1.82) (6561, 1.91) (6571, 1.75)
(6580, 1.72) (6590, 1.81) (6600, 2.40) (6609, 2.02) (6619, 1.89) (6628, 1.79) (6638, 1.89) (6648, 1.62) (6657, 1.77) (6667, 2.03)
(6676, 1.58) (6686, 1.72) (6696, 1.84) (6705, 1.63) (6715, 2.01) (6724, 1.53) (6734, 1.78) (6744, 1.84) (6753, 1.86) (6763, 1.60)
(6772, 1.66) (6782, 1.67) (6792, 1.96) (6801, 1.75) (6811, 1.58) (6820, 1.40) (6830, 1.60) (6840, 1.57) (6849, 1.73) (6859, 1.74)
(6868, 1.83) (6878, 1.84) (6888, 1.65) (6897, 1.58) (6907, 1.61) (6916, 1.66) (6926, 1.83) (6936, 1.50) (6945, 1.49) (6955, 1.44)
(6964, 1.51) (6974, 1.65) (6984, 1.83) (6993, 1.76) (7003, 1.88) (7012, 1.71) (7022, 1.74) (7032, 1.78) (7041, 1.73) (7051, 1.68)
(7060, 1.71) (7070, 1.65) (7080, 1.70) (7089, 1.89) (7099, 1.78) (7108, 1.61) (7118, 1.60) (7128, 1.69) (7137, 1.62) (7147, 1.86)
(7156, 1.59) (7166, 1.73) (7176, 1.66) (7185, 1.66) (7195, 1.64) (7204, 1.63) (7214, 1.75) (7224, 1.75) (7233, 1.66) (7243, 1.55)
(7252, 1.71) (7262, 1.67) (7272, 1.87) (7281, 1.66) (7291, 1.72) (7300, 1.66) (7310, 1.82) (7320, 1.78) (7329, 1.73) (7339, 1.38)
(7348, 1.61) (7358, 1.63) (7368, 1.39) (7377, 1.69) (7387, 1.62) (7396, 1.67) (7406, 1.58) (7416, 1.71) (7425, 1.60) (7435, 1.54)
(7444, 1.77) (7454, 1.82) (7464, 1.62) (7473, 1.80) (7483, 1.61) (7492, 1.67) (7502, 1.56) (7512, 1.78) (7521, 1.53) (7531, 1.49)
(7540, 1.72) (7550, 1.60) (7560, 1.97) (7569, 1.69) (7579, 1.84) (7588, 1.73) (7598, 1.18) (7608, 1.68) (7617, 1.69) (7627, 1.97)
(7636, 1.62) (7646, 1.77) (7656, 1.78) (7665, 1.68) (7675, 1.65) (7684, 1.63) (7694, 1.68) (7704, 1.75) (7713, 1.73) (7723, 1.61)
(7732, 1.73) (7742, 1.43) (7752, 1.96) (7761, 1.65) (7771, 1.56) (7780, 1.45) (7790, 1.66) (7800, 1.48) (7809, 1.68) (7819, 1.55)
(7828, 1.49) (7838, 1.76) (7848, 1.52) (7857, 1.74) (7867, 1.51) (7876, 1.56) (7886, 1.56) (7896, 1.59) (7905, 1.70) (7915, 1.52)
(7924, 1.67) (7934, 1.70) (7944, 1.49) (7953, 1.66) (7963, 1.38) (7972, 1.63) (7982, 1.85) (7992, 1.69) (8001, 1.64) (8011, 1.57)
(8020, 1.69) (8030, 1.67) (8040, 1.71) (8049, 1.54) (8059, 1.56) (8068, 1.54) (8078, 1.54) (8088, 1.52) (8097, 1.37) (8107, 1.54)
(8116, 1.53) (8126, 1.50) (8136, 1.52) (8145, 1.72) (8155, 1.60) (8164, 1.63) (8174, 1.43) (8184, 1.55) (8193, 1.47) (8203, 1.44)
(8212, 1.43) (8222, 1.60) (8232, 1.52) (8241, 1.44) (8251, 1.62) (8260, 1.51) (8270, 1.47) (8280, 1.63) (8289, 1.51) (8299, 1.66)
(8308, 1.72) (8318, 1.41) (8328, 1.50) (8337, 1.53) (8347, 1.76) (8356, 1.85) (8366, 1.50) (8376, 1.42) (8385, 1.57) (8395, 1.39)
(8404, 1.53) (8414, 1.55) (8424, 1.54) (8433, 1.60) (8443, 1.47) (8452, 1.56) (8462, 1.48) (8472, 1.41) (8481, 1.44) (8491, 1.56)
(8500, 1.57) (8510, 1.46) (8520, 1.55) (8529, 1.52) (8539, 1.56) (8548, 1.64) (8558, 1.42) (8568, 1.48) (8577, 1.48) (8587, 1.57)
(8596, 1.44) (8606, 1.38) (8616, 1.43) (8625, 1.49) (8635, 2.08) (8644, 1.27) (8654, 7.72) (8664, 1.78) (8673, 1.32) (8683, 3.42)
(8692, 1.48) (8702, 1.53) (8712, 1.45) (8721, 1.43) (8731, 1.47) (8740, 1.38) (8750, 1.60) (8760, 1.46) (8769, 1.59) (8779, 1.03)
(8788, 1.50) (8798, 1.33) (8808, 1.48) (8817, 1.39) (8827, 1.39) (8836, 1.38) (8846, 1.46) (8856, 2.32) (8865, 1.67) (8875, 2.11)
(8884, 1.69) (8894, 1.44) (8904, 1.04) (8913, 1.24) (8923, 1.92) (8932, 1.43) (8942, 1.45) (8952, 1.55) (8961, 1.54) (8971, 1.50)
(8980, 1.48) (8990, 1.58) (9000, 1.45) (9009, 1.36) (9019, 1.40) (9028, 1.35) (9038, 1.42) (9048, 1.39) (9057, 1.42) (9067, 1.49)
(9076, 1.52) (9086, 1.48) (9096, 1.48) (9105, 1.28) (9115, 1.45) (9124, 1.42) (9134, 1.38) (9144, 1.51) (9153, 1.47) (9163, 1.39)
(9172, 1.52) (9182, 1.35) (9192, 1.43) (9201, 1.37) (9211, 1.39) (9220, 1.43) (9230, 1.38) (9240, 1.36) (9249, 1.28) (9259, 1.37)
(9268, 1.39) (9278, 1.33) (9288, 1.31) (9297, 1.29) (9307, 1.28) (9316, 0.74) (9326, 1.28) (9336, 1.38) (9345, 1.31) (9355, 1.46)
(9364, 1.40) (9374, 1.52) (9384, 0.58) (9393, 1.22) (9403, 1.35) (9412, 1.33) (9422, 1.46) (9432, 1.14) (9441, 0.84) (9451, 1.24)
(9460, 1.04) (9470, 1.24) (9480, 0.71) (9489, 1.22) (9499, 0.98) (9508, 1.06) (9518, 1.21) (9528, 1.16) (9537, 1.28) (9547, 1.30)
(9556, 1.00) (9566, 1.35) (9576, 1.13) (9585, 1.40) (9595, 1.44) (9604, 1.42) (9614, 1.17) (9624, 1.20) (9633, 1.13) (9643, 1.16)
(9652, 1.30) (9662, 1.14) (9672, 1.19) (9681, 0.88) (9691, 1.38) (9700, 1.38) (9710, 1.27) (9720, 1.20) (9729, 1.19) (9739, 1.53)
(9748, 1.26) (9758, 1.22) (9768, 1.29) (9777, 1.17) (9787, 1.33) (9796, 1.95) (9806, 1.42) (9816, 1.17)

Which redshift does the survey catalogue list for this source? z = 0.319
